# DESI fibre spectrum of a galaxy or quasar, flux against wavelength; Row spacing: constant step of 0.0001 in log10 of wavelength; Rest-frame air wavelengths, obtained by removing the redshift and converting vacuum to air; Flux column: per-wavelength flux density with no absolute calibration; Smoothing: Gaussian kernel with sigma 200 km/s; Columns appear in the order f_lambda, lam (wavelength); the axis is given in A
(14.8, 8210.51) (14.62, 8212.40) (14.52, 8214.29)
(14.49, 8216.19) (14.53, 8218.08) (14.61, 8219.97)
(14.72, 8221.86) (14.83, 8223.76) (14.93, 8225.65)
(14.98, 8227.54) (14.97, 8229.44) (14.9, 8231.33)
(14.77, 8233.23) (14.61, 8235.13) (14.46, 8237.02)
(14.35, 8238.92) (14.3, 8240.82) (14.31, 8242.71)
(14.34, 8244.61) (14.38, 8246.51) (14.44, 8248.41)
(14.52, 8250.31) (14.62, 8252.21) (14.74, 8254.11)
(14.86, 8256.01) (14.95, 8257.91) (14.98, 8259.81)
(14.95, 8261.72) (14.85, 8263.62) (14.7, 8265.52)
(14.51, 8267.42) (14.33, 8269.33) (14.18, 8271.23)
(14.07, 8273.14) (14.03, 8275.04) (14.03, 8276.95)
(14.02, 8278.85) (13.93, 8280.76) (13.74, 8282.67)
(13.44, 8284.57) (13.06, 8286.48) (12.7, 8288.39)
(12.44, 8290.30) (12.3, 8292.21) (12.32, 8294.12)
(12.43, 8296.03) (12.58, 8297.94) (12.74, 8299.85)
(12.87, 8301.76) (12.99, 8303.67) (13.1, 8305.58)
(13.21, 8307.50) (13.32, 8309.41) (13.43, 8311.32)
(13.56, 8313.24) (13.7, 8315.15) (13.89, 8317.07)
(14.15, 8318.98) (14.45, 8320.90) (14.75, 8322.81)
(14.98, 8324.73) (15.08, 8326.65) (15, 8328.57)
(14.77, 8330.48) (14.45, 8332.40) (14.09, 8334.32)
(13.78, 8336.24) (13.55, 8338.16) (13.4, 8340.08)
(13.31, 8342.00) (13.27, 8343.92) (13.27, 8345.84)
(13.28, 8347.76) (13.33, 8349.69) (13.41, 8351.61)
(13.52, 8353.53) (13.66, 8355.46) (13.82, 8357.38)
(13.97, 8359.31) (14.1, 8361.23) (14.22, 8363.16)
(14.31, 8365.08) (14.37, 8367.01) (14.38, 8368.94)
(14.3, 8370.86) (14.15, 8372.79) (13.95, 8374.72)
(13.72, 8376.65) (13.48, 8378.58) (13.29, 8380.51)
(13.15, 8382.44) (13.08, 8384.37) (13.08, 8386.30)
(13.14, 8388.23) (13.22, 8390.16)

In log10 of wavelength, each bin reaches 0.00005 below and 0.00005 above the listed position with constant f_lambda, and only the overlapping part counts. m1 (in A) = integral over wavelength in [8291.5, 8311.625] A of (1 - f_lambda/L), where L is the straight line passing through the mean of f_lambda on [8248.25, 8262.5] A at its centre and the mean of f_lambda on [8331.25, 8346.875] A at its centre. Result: 1.9 A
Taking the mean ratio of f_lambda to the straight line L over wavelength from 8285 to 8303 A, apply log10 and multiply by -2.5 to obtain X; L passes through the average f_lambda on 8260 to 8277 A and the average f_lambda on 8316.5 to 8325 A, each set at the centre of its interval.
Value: 0.15 mag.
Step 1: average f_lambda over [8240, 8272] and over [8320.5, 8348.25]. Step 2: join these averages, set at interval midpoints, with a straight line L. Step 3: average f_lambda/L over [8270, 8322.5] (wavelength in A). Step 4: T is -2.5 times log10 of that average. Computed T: 0.08 mag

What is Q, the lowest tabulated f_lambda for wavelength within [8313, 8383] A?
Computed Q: 13.15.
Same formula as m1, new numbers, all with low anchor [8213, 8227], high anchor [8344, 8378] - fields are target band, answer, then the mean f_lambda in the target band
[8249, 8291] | 0.6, 14.2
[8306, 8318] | 0.5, 13.5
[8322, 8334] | -0.6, 14.8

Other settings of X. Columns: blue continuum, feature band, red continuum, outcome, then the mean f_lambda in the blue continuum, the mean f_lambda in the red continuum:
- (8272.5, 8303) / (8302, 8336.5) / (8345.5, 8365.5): -0.05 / 13.2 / 13.7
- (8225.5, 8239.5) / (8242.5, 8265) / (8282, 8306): -0.05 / 14.7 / 12.8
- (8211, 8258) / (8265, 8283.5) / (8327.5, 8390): 0.02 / 14.6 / 13.8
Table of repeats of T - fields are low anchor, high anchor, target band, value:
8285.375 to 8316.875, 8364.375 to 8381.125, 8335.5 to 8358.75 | 0.01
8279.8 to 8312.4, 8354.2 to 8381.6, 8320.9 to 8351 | -0.04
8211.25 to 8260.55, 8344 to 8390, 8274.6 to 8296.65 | 0.09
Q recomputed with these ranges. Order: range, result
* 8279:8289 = 12.7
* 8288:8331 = 12.3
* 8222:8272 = 14.18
